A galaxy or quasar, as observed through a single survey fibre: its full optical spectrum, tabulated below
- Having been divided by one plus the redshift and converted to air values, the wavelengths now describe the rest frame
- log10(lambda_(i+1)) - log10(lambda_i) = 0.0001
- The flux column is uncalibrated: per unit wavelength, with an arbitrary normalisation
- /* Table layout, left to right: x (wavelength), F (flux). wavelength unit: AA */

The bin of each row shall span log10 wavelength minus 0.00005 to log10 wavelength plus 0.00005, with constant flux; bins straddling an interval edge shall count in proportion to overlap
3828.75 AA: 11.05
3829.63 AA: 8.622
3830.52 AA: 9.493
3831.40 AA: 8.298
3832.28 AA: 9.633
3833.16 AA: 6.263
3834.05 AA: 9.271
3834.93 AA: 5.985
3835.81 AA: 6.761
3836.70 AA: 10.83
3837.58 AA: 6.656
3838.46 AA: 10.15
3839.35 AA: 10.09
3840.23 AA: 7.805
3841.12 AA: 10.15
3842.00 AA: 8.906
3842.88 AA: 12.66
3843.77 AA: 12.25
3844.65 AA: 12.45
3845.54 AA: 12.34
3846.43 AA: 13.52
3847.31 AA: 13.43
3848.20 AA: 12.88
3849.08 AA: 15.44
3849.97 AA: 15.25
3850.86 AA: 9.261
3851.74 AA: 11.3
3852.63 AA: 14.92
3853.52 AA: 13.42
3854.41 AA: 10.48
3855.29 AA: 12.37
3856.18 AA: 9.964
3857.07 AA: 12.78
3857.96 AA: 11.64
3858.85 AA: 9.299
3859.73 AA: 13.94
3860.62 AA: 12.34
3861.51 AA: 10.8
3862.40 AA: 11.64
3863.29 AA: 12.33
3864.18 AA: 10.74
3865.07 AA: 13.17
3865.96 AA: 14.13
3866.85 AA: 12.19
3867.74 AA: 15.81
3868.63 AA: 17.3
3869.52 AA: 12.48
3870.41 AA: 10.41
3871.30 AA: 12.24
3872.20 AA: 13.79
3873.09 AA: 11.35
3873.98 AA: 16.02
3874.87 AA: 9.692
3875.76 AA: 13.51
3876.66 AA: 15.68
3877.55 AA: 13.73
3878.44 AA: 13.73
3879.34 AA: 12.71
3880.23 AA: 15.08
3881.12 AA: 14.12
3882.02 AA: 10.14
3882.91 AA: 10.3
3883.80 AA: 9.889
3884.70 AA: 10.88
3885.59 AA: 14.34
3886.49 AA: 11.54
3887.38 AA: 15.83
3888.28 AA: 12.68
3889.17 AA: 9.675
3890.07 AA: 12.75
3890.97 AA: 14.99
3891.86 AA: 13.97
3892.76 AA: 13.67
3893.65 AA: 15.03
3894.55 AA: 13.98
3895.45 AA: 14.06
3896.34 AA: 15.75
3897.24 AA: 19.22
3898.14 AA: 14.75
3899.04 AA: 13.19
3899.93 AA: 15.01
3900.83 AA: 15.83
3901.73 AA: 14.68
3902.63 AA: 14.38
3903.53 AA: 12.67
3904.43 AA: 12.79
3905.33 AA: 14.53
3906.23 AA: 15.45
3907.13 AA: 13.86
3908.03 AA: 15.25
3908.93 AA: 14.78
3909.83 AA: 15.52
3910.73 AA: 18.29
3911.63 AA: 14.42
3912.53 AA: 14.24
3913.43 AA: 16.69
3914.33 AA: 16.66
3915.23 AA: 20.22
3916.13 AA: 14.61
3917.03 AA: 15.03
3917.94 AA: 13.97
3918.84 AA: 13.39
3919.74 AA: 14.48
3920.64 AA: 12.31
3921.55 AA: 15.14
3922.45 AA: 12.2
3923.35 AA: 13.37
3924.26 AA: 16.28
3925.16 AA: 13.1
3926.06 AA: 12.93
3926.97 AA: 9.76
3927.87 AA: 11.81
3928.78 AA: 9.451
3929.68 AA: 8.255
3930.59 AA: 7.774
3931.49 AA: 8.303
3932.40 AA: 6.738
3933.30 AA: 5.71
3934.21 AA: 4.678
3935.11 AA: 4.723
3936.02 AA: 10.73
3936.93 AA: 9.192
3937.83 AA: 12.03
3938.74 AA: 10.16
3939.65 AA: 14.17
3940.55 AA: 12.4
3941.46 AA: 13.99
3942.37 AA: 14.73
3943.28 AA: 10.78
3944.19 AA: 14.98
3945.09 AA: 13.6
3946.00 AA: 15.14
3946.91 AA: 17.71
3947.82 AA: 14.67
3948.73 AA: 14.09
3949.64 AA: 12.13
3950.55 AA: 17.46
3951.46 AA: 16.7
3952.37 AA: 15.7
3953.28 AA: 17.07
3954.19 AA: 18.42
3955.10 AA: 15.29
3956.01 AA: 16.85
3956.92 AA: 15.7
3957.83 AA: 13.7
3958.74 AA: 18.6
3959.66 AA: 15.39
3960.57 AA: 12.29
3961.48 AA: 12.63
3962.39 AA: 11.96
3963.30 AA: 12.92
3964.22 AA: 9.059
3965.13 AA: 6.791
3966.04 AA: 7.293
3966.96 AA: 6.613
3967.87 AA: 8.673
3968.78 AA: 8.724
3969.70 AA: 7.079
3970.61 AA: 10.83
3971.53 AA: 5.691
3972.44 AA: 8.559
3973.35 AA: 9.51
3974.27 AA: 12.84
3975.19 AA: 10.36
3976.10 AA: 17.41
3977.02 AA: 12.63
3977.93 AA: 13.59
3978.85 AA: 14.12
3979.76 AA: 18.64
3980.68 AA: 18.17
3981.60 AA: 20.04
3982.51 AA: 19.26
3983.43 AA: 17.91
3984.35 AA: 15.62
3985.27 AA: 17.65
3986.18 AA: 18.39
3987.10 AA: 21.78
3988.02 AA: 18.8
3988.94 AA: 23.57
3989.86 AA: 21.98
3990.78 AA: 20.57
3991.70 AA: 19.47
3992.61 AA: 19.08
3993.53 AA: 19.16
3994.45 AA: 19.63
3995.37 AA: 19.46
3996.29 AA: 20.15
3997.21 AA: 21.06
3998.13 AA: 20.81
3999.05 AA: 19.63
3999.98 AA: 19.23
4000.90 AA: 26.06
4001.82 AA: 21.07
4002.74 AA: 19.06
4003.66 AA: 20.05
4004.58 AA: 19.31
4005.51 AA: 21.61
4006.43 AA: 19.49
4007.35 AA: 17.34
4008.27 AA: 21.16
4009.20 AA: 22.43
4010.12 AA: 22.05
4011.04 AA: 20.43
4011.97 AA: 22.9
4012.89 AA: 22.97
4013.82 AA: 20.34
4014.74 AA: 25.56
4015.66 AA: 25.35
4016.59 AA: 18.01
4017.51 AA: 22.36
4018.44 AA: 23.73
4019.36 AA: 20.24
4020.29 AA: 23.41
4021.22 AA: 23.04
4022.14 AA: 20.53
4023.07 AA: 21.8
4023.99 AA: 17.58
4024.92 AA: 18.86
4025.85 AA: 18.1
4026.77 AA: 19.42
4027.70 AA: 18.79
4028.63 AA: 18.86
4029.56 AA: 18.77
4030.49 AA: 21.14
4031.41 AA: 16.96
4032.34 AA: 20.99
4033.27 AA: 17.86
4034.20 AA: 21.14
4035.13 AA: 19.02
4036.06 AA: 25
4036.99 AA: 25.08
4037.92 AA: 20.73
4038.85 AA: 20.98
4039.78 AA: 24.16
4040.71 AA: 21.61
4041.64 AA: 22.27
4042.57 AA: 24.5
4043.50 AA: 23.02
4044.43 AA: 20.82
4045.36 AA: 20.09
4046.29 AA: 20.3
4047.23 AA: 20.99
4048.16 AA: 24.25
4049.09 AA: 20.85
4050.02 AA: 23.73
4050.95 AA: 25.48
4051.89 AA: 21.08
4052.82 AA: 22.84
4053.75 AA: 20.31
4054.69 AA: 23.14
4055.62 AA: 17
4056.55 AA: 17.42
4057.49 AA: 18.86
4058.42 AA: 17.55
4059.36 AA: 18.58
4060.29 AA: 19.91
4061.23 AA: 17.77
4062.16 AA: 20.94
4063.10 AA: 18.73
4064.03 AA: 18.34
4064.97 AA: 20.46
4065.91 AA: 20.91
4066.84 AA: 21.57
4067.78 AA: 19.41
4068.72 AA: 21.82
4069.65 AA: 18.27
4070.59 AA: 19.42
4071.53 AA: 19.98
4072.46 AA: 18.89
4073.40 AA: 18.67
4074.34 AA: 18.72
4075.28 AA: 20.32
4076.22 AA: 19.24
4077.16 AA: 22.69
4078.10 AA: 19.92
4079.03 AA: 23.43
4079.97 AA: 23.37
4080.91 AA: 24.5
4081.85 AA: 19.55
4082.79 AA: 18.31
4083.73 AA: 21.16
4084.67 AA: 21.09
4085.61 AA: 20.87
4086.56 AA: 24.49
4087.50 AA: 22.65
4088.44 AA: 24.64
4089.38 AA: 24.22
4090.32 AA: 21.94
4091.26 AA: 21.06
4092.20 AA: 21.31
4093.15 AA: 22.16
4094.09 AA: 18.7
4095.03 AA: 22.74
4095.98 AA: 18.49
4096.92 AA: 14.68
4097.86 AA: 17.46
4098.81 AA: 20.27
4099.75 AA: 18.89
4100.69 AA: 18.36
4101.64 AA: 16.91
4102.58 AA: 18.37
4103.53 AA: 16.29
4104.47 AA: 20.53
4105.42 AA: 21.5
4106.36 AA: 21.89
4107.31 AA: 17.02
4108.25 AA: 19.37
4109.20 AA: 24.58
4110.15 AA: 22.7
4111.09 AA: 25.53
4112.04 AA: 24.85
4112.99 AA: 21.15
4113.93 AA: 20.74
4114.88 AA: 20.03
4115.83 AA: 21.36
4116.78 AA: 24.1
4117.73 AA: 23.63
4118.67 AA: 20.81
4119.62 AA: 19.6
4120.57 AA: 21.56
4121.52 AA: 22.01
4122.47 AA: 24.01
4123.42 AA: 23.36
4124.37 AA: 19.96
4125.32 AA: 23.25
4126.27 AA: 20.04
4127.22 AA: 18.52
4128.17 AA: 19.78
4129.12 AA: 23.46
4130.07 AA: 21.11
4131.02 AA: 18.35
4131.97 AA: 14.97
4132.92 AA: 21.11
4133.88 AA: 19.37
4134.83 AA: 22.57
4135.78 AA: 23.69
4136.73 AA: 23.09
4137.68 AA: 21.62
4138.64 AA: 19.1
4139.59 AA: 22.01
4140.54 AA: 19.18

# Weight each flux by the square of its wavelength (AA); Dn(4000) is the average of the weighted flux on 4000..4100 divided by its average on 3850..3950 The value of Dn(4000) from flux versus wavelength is 1.7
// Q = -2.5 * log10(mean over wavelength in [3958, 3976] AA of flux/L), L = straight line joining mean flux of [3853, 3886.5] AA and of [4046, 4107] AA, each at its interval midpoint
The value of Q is 0.472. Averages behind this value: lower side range 12.5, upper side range 20.4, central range 10.5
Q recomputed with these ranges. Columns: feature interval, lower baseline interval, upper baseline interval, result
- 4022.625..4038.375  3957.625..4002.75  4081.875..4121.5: -0.12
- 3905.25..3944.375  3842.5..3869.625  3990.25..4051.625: 0.26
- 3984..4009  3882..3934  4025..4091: -0.13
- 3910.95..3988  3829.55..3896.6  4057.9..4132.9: 0.15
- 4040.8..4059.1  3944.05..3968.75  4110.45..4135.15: -0.18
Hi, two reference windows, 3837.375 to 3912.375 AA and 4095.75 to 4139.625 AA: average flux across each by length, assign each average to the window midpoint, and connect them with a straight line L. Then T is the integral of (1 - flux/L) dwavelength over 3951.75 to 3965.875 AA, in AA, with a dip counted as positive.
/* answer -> 1.5 AA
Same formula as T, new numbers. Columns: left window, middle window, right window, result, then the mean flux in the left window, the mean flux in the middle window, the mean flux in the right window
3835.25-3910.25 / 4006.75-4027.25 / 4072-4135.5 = -3.9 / 12.8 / 21.2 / 20.9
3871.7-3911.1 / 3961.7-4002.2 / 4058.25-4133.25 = 3.0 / 13.8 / 15.7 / 20.6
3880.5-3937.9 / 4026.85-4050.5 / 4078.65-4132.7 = -3.9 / 13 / 21.3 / 21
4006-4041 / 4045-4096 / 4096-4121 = -0.3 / 21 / 20.8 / 20.4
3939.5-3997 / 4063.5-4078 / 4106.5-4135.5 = -0.5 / 14.9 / 19.9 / 21.3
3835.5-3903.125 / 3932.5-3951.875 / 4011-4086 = 4.6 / 12.7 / 12.3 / 20.8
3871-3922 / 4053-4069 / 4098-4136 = -0.4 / 14.1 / 19.6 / 20.8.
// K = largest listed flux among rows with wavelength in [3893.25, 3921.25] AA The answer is 20.22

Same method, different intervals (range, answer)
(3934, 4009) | 26.06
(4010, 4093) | 25.56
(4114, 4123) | 24.1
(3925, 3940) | 14.17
